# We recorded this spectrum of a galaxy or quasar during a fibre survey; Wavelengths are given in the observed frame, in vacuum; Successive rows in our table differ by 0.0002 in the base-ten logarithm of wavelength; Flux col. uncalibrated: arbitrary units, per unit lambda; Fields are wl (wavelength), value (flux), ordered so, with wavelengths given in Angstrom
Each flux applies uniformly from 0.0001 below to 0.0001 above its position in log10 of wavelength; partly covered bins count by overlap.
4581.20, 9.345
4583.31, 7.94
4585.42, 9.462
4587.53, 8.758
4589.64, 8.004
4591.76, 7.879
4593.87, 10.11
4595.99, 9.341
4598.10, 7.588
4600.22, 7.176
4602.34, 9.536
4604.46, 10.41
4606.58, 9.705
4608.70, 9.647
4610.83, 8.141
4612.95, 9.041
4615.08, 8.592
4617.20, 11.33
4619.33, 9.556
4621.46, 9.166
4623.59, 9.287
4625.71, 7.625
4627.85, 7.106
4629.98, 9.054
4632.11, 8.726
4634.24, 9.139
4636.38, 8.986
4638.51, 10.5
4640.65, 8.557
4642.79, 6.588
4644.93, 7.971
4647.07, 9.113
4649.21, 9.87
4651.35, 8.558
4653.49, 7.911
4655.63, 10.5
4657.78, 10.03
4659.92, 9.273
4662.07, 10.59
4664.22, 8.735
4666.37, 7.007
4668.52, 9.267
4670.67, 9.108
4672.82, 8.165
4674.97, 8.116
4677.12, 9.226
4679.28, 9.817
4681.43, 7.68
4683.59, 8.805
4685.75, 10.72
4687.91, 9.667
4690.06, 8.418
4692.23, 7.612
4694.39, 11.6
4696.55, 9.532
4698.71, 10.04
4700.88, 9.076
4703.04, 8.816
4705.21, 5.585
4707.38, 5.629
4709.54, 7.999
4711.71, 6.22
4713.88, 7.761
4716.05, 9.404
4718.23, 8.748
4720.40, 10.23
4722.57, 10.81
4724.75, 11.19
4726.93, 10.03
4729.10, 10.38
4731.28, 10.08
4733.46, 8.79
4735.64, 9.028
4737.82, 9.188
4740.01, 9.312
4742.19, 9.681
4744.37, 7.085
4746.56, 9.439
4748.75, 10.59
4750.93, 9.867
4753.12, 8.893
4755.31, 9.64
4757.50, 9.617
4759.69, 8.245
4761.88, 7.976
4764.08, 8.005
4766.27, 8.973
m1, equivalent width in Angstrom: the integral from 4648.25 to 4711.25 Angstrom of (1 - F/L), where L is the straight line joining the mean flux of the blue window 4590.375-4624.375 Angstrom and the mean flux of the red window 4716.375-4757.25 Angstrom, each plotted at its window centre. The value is 3.71 Angstrom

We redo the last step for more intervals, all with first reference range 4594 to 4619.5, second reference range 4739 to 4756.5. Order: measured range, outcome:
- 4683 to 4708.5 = 1.33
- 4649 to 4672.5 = 0.33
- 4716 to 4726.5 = -0.95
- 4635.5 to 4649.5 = 0.74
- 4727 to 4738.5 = -0.31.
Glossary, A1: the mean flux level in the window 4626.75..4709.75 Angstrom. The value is 8.8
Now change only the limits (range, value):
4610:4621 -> 9.35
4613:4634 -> 8.95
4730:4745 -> 9.1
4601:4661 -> 9.06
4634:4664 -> 9.1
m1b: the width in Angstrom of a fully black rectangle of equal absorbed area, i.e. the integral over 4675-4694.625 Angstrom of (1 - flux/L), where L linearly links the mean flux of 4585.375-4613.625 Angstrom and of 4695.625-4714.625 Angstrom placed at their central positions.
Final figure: -2.6 Angstrom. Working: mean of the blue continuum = 8.89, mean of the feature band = 9.12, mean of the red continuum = 7.84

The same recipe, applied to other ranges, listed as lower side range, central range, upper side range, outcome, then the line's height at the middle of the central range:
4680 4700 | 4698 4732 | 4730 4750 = 1.65 Angstrom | 9.3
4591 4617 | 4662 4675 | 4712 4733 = 1.06 Angstrom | 9.38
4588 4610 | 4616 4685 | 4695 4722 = -2.10 Angstrom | 8.66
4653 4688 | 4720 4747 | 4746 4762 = -0.95 Angstrom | 9.3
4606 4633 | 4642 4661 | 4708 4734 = 0.35 Angstrom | 9.07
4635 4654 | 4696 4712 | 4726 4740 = 2.39 Angstrom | 9.28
